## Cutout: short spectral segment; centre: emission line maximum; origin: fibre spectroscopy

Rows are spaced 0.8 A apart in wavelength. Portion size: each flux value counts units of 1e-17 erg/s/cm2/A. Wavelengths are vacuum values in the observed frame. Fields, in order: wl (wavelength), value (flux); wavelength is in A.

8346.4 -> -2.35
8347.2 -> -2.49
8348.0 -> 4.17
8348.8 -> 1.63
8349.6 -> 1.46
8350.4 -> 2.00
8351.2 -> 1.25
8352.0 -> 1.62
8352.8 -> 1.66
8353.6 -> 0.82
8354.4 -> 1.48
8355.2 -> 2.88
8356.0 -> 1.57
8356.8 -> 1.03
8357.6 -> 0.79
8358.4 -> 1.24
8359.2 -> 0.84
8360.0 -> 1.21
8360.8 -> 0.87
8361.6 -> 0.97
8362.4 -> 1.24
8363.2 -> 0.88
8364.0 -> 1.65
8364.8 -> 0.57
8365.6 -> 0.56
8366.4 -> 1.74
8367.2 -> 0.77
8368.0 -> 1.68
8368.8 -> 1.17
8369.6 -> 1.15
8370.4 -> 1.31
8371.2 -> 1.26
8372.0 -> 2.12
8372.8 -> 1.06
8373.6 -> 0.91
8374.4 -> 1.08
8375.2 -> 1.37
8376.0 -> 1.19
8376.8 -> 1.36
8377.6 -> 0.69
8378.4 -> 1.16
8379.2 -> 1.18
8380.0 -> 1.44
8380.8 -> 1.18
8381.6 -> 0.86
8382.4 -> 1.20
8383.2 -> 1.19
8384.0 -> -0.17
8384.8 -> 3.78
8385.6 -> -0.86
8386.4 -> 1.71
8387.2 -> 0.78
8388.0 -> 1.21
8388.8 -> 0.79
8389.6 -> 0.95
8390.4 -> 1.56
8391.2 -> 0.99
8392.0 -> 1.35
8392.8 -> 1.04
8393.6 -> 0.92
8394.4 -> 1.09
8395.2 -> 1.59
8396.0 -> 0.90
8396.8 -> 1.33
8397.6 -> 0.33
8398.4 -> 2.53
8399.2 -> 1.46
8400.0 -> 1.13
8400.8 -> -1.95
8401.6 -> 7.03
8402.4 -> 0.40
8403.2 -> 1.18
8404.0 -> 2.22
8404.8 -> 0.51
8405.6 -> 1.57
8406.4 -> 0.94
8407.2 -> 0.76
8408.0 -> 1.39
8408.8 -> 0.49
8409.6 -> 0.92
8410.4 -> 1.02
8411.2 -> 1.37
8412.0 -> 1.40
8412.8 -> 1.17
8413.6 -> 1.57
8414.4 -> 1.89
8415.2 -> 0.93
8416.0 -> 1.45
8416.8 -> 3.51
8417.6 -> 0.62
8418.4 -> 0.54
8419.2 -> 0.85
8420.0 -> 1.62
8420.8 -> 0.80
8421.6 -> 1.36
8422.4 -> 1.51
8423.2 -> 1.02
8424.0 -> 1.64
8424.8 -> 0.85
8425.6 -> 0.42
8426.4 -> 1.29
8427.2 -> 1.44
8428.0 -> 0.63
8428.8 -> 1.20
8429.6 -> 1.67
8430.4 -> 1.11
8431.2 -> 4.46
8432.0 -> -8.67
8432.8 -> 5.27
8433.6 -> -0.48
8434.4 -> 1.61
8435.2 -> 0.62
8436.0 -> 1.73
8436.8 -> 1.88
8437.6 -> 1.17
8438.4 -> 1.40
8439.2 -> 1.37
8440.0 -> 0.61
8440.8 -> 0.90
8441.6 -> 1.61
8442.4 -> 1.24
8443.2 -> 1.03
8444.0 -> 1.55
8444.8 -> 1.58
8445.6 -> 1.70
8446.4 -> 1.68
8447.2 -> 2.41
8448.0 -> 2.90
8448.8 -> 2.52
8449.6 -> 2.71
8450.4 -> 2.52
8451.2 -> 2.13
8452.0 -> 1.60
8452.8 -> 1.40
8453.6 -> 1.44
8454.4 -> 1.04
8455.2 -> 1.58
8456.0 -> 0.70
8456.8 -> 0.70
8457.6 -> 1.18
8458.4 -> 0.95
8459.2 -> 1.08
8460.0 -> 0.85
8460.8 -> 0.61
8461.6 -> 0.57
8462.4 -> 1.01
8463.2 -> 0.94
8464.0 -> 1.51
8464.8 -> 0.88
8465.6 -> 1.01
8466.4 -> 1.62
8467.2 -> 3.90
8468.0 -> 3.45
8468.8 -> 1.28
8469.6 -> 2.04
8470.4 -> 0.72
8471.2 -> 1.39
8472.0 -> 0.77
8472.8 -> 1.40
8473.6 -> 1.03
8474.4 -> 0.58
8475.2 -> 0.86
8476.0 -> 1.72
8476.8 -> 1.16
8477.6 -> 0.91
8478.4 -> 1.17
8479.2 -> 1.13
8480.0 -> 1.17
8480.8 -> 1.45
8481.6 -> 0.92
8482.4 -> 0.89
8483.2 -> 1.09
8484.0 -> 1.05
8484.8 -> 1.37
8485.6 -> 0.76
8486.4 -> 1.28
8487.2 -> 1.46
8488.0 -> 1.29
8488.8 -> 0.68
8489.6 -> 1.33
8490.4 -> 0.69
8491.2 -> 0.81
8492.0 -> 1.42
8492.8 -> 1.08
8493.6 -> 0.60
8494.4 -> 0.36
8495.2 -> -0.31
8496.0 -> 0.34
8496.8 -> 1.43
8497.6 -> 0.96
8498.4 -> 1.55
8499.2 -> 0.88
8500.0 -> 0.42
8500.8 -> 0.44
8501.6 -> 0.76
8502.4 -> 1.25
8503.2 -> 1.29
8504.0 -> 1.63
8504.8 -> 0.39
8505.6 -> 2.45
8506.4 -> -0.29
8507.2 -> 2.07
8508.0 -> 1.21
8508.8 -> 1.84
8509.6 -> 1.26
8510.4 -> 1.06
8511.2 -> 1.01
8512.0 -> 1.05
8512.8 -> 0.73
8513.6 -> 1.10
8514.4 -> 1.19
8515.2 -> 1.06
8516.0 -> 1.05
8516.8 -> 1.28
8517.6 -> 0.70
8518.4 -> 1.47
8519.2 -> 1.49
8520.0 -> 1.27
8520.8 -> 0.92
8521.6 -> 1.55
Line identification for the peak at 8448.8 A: [S II]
